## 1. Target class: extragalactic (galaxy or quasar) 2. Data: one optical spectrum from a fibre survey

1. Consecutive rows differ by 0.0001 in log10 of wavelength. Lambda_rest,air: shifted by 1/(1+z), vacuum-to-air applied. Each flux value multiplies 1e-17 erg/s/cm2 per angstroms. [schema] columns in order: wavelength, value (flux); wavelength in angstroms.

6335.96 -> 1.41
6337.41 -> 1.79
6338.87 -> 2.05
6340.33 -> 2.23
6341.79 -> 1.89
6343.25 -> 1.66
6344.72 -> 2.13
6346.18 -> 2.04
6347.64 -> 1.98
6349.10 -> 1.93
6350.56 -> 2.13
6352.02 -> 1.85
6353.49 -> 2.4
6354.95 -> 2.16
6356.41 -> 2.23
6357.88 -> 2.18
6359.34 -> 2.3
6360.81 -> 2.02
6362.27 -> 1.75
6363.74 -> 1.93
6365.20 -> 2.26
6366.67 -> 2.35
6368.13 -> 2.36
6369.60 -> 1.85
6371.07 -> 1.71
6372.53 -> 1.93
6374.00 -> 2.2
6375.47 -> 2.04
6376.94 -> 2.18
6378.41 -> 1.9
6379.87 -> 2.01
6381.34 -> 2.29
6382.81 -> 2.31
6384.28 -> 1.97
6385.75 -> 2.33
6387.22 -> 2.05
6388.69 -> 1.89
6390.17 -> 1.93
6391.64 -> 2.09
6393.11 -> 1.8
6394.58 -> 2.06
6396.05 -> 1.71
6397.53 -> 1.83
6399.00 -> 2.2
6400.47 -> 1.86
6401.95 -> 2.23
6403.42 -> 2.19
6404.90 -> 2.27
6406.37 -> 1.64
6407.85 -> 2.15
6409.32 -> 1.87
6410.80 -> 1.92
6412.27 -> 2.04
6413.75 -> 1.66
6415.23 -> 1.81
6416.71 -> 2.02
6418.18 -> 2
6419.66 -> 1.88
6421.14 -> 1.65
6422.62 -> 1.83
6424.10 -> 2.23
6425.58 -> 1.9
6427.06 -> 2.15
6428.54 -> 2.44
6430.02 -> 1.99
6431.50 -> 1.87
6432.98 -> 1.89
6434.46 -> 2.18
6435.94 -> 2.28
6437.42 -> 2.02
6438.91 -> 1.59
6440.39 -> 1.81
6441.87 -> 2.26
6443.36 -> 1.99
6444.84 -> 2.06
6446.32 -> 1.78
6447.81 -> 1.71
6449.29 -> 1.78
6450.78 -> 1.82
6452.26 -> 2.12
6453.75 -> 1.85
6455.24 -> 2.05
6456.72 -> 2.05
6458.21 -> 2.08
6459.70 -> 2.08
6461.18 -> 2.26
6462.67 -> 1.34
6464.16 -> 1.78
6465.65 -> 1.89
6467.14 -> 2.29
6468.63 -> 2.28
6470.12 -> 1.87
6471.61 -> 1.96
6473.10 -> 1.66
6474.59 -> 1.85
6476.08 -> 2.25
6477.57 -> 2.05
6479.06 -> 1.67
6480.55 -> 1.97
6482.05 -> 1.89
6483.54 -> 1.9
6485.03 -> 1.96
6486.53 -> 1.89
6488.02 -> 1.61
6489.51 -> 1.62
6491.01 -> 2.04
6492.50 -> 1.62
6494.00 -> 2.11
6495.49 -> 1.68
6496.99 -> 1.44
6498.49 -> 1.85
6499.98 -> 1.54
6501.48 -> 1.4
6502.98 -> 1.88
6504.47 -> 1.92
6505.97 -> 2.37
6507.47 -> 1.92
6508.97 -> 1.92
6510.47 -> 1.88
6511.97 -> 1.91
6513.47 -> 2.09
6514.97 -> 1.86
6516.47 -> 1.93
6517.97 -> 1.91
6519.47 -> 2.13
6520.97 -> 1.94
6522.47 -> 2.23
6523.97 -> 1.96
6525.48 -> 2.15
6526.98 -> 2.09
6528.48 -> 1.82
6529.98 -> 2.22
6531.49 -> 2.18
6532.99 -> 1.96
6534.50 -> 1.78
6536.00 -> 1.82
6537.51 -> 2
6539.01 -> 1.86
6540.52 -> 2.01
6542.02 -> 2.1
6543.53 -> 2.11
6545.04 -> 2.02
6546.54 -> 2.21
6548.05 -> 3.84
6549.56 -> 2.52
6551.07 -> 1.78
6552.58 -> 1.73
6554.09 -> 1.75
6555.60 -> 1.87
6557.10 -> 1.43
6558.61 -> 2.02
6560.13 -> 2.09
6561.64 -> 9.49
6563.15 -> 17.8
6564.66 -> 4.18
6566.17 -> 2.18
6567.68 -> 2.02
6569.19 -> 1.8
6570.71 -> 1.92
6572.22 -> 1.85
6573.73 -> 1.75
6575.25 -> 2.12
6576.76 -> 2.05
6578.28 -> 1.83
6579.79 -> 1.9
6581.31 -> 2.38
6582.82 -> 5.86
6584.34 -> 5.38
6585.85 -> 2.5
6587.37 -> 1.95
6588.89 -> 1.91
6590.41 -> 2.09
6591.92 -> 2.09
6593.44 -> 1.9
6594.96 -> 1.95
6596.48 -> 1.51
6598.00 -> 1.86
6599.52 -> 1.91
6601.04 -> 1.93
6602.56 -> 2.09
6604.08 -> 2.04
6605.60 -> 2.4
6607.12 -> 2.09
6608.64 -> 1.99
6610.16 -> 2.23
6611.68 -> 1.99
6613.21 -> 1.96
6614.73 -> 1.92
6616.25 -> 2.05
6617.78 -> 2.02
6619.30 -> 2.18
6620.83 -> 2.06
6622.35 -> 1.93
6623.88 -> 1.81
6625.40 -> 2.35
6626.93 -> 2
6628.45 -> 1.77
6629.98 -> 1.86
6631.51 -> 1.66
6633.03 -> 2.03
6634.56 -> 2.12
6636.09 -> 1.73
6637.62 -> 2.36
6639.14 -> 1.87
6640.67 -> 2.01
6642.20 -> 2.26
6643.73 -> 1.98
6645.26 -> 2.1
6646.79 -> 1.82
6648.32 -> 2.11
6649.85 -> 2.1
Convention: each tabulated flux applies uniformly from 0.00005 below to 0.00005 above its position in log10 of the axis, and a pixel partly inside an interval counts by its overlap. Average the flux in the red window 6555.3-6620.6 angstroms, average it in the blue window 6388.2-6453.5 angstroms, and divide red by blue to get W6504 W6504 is 1.4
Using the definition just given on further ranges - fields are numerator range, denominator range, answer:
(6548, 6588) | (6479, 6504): 1.83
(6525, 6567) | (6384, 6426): 1.51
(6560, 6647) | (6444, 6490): 1.34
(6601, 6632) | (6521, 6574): 0.73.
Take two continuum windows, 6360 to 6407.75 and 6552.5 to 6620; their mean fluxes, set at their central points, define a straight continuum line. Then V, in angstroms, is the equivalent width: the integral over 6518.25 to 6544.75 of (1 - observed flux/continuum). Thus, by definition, 5.4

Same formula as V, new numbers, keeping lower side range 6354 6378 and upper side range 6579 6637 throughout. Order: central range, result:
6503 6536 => 2.4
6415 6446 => 1.8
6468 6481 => 1.2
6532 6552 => 0.1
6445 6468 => 2.1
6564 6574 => -0.3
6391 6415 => 1.6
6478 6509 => 4.7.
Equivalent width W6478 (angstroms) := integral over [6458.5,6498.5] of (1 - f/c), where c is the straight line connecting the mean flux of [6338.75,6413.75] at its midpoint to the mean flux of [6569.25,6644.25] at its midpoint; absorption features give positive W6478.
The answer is 3.9 angstroms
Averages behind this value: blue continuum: 2.04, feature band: 1.88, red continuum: 2.15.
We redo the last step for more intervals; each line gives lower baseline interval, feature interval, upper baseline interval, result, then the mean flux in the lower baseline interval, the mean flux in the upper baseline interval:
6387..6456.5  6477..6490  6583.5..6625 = 1.2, 1.96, 2.15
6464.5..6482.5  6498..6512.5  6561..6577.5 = 4.6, 1.97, 4.25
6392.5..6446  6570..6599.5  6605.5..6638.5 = -5.0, 1.98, 2.02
